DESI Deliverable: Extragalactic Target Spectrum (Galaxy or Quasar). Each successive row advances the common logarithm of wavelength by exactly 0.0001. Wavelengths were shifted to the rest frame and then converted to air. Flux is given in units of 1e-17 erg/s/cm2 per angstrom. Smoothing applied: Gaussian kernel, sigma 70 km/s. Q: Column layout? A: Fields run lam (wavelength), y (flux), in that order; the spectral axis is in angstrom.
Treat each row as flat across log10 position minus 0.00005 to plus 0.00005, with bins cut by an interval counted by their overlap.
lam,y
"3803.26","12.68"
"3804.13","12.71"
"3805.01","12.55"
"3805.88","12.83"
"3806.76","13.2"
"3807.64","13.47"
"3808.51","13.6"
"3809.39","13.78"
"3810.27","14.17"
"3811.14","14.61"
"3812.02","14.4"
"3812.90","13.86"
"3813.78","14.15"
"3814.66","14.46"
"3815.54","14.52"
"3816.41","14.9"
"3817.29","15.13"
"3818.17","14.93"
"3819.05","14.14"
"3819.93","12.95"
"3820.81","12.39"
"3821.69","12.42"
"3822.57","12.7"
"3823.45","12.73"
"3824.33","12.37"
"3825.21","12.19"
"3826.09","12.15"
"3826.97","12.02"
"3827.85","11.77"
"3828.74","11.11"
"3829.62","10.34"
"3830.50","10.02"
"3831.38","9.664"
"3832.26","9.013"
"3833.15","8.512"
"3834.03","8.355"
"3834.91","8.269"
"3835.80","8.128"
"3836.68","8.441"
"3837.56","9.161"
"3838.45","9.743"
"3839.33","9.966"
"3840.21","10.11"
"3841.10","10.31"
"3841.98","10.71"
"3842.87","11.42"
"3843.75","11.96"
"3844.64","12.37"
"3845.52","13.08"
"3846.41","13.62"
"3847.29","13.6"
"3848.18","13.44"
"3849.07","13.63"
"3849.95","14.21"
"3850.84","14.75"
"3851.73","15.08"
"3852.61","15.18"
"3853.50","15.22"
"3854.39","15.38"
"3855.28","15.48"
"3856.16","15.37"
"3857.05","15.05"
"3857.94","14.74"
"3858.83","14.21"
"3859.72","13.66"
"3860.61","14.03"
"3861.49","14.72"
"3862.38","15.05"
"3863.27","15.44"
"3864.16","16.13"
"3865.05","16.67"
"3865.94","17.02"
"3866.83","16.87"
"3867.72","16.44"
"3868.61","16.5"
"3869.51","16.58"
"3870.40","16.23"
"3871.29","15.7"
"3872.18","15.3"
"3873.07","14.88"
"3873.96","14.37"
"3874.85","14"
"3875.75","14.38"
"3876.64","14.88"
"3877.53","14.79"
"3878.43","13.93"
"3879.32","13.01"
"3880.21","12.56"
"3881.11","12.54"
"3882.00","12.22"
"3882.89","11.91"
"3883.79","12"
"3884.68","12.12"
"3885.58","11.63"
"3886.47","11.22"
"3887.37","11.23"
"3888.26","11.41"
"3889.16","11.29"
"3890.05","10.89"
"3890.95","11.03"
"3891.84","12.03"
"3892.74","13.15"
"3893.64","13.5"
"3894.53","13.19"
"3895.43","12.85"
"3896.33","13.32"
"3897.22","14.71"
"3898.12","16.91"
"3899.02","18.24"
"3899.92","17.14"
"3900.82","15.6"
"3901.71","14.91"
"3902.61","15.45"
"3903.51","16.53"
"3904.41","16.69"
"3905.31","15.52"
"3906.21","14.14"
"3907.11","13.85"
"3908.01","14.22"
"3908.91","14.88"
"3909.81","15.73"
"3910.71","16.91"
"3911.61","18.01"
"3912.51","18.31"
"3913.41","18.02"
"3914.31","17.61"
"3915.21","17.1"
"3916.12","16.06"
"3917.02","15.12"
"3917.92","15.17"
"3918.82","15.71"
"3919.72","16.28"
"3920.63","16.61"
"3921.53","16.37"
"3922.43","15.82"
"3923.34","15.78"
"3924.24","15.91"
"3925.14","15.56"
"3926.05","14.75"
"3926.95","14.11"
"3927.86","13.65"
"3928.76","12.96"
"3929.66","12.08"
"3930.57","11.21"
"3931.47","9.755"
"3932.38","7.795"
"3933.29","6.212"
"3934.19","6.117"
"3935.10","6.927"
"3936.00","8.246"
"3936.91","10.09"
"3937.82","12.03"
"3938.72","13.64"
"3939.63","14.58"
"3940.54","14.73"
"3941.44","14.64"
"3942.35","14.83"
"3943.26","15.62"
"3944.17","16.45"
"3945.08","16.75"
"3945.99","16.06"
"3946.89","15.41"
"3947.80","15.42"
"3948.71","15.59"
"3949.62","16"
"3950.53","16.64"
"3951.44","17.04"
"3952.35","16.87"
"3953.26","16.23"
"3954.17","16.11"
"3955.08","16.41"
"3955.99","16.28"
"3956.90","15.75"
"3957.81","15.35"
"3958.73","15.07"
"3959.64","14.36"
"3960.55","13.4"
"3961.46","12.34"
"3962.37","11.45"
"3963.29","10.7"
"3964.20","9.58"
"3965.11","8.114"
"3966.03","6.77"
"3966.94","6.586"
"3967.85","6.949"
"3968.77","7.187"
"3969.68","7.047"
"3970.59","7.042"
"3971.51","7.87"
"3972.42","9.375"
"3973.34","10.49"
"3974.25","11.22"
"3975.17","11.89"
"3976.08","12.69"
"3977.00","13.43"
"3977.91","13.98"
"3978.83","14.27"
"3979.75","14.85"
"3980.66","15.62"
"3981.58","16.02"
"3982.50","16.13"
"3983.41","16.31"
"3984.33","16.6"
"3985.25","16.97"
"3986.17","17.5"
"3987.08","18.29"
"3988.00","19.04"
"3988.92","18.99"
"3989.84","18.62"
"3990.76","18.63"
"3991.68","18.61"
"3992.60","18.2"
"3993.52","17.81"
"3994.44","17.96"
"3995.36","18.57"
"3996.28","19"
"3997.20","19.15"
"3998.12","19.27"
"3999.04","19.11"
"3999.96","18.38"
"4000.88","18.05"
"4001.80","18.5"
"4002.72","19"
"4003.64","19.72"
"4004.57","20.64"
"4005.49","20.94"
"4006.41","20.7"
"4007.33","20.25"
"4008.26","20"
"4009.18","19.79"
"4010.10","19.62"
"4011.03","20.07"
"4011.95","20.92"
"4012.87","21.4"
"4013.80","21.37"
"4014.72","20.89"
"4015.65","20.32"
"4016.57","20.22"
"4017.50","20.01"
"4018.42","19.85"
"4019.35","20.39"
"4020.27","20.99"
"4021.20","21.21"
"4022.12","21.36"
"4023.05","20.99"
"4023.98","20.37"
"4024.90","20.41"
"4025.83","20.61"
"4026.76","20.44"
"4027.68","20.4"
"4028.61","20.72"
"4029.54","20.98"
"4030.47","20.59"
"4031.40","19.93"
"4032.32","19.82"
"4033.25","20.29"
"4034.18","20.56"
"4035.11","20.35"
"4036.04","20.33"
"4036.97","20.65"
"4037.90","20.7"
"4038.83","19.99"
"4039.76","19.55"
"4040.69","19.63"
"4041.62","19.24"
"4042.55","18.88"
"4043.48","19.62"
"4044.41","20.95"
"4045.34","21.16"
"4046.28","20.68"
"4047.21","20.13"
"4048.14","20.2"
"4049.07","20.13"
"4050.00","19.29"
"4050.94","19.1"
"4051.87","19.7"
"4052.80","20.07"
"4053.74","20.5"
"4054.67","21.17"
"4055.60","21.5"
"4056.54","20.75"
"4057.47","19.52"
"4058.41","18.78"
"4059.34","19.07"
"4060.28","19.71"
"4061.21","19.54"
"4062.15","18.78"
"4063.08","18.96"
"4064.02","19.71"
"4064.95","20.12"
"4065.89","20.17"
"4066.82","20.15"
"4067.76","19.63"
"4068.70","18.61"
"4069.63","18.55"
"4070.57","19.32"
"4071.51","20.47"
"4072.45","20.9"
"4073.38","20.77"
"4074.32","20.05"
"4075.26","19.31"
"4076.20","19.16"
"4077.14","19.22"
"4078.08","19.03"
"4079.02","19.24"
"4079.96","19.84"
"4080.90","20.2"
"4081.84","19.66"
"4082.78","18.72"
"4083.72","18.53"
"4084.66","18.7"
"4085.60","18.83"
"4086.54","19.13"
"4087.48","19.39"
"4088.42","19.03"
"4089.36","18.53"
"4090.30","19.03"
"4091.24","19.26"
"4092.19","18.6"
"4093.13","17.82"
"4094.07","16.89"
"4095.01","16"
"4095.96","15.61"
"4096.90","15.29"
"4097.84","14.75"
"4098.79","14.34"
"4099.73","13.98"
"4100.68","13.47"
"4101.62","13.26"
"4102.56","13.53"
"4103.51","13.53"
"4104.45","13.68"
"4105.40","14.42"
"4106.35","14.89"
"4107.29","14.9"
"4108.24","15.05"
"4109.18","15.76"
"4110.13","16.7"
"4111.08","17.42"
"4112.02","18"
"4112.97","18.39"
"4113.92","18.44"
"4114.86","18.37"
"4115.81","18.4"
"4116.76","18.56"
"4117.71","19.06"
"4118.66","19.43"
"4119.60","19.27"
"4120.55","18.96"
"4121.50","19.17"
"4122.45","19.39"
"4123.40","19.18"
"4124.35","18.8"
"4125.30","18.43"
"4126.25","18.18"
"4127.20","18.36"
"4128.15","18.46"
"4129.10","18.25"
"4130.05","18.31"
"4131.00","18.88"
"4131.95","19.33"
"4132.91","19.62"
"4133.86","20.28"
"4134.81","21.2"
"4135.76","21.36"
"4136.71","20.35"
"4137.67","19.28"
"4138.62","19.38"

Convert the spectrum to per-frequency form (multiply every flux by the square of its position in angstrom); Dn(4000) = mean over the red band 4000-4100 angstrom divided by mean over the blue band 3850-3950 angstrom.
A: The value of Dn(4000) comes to 1.47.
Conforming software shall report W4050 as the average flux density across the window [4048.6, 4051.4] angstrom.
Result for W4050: 19.5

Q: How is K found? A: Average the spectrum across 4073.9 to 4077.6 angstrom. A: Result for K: 19.4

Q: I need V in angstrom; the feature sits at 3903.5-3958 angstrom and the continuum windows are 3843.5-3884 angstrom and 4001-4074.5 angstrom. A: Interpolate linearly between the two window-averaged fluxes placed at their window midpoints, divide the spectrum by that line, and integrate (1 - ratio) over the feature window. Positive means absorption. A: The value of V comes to 6.7 angstrom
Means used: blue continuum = 14.6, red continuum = 20.1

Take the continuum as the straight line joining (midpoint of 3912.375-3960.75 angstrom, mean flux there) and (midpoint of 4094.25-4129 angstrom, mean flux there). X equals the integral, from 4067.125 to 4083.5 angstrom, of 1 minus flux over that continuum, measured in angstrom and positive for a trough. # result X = -3.28 angstrom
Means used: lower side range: 14.4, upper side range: 16.8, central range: 19.5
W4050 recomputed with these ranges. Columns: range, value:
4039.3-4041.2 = 19.6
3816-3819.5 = 14.8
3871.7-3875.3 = 14.7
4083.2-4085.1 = 18.6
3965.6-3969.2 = 6.87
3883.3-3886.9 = 11.7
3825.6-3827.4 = 12.1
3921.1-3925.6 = 15.9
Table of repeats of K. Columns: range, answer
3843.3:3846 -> 12.5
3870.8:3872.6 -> 15.5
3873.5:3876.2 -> 14.2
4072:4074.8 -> 20.6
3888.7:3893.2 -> 11.7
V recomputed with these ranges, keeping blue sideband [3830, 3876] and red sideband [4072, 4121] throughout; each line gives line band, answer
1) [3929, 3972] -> 7.5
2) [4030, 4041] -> -2.5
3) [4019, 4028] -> -2.5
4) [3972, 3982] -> 1.6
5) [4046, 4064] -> -3.2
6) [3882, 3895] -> 1.9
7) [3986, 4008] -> -4.4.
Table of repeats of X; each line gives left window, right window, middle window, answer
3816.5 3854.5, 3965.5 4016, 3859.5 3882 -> -3.6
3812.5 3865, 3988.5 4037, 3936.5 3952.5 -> 1.9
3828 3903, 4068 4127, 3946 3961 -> -0.8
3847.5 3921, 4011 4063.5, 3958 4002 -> 9.5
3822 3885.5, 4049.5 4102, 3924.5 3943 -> 4.1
